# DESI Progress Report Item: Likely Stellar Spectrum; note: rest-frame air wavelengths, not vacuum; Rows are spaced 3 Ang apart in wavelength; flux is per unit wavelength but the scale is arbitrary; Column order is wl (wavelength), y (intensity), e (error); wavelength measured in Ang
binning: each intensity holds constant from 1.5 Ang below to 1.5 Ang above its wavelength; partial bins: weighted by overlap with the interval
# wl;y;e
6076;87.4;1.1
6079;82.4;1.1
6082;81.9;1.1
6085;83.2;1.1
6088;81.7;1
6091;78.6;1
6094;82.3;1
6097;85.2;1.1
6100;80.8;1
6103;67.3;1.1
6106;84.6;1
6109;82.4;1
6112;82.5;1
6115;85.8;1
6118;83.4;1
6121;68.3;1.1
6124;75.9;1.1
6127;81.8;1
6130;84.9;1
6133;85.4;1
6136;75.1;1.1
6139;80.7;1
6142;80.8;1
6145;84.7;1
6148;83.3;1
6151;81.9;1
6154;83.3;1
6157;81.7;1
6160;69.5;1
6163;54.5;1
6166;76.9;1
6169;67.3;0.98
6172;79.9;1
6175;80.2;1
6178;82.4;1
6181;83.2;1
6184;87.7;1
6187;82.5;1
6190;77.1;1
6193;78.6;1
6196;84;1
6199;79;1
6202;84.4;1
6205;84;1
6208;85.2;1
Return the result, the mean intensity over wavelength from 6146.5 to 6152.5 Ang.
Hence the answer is 82.6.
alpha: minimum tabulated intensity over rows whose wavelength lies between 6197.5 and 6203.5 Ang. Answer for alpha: 79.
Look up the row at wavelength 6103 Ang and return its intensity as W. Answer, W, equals 67.3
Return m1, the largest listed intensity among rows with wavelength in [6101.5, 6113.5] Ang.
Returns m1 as 84.6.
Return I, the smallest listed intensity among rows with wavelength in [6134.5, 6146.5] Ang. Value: 75.1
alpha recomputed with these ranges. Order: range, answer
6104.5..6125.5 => 68.3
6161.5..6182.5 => 54.5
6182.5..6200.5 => 77.1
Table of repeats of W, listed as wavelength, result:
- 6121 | 68.3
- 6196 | 84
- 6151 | 81.9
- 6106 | 84.6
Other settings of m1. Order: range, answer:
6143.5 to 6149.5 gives 84.7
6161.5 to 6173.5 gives 79.9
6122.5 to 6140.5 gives 85.4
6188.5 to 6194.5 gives 78.6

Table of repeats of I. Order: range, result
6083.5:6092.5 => 78.6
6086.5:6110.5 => 67.3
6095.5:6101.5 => 80.8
